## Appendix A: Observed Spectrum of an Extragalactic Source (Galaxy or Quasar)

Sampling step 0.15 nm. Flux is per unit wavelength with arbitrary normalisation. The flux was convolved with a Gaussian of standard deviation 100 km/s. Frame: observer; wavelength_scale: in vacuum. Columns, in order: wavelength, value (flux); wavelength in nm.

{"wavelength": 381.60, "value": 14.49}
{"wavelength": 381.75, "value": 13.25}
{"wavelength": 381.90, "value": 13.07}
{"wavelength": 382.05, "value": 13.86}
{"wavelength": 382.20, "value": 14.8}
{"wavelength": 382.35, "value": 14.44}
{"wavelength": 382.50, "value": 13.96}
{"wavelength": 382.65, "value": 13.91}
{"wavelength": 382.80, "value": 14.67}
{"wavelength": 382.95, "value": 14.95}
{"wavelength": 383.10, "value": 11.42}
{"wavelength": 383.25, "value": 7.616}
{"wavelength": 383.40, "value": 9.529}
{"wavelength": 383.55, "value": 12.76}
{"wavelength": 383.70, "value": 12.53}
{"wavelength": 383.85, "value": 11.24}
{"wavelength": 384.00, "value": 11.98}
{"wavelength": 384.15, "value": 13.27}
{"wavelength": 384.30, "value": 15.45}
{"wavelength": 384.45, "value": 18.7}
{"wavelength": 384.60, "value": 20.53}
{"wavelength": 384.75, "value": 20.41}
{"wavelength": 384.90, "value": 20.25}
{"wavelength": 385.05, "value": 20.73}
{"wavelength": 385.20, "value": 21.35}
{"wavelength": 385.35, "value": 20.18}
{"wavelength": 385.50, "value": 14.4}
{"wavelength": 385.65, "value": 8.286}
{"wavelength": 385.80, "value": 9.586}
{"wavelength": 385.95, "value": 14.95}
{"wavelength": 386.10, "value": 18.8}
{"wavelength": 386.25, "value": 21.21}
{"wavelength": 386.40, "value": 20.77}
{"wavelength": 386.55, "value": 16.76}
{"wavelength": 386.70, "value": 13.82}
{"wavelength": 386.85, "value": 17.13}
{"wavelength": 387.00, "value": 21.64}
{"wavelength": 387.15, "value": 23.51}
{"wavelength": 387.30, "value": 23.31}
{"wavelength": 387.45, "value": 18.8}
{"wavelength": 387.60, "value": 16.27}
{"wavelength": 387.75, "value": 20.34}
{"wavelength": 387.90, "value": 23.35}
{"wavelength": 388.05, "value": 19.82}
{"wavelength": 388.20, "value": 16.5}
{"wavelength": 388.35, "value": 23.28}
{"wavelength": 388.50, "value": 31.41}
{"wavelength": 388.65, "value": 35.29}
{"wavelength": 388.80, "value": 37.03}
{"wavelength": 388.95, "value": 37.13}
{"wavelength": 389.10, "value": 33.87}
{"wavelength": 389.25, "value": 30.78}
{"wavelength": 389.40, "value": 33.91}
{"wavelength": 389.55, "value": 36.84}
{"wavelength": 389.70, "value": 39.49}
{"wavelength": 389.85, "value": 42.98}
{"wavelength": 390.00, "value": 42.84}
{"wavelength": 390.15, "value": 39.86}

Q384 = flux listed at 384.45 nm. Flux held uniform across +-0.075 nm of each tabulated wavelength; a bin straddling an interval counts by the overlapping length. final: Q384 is 18.7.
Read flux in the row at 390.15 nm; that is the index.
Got 39.86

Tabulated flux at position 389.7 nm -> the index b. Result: 39.49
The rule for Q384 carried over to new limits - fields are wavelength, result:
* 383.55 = 12.76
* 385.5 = 14.4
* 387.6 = 16.27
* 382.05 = 13.86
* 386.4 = 20.77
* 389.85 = 42.98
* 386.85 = 17.13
